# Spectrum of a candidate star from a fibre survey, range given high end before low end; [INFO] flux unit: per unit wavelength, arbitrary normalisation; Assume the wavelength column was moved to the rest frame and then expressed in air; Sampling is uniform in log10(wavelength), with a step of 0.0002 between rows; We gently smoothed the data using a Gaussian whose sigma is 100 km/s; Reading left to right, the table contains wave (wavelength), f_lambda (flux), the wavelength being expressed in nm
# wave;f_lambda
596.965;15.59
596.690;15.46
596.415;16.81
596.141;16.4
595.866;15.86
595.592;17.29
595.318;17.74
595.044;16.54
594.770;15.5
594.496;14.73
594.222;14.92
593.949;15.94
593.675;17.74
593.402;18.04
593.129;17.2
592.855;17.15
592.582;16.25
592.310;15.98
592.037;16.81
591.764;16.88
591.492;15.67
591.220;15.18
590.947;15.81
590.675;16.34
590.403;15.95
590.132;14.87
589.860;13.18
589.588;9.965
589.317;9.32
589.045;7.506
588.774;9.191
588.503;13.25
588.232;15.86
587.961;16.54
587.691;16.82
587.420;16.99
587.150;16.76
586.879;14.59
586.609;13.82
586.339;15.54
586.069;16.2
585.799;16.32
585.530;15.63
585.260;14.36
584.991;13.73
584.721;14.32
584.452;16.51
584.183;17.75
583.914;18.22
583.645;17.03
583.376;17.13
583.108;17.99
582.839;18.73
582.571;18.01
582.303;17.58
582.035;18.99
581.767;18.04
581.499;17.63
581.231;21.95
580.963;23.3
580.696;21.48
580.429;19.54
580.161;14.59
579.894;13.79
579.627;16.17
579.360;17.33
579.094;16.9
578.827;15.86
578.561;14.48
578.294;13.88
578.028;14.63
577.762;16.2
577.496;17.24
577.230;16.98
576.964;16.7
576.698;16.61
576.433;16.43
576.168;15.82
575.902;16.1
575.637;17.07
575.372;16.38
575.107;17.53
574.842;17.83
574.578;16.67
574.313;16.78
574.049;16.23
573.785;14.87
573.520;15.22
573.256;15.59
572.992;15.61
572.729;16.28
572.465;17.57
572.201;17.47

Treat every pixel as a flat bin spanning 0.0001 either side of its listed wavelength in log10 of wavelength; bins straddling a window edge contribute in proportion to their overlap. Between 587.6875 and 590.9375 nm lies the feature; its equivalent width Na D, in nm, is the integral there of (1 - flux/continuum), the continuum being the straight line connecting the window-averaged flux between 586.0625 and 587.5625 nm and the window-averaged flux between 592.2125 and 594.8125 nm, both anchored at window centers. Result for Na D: 0.55 nm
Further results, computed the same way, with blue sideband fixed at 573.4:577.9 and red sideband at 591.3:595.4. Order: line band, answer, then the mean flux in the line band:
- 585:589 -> 0.38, 14.9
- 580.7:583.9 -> -0.46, 18.8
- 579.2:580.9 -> -0.09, 17.4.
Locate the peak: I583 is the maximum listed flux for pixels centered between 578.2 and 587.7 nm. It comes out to 23.3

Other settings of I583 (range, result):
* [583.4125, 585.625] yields 18.22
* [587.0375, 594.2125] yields 18.04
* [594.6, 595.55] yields 17.74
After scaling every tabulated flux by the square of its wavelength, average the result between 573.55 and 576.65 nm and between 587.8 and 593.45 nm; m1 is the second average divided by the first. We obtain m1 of 0.93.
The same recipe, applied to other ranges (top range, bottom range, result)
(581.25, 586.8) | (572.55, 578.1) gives 1.06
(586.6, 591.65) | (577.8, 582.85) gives 0.83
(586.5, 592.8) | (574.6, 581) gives 0.91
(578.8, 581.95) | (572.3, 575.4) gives 1.13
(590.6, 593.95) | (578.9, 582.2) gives 0.94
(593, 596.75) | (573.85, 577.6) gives 1.05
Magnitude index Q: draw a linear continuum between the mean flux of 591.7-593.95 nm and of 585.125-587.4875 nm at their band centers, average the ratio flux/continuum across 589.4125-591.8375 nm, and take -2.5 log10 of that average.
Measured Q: 0.12 mag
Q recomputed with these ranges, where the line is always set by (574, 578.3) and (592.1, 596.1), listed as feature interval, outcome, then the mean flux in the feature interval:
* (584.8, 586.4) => 0.09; 15.3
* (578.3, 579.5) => 0.04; 15.9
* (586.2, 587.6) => 0.06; 15.6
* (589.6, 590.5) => 0.18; 14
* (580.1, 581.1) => -0.21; 20.1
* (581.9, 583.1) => -0.11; 18.3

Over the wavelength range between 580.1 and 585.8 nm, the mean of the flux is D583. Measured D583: 17.7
